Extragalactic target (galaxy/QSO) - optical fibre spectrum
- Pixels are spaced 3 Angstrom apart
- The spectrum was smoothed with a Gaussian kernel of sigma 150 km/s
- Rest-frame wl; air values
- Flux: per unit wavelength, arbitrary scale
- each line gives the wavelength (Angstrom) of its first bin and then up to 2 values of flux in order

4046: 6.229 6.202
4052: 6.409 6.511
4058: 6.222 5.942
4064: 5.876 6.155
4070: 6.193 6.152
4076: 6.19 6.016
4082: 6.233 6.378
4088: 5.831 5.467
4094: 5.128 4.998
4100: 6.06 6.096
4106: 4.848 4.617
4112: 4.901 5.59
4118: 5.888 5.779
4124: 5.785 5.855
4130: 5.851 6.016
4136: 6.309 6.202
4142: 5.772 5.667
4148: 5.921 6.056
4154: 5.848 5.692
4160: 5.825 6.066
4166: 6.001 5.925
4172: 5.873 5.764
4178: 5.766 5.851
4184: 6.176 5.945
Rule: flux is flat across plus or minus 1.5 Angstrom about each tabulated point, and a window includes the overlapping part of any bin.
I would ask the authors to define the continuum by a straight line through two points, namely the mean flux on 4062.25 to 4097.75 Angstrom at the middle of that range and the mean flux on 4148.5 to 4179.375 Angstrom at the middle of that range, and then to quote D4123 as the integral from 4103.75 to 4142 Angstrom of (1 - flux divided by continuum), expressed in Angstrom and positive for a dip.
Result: 1.6 Angstrom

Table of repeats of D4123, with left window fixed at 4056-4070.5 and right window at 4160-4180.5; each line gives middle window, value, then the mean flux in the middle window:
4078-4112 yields 2.6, 5.57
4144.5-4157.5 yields 0.1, 5.86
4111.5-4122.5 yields 0.7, 5.6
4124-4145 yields 0.0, 5.96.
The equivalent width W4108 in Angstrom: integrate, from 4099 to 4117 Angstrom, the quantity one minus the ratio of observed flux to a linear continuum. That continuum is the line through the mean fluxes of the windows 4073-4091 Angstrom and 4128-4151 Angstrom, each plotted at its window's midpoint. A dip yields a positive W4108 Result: 2.0 Angstrom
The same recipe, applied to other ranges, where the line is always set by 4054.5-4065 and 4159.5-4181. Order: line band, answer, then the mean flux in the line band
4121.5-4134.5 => 0.2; 5.87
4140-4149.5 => 0.2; 5.81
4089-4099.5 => 1.3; 5.31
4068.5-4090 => -0.2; 6.13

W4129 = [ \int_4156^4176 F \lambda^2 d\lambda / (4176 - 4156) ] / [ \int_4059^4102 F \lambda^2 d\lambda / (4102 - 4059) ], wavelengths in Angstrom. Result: 1.04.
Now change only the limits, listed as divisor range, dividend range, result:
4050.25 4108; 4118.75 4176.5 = 1.03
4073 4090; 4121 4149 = 0.99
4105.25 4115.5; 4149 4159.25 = 1.21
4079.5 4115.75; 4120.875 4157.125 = 1.09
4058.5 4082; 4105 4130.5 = 0.92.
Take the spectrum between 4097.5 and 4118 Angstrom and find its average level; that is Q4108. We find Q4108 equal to 5.37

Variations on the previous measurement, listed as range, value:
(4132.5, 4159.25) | 5.94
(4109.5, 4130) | 5.6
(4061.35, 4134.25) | 5.75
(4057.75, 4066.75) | 6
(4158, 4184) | 5.9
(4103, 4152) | 5.7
